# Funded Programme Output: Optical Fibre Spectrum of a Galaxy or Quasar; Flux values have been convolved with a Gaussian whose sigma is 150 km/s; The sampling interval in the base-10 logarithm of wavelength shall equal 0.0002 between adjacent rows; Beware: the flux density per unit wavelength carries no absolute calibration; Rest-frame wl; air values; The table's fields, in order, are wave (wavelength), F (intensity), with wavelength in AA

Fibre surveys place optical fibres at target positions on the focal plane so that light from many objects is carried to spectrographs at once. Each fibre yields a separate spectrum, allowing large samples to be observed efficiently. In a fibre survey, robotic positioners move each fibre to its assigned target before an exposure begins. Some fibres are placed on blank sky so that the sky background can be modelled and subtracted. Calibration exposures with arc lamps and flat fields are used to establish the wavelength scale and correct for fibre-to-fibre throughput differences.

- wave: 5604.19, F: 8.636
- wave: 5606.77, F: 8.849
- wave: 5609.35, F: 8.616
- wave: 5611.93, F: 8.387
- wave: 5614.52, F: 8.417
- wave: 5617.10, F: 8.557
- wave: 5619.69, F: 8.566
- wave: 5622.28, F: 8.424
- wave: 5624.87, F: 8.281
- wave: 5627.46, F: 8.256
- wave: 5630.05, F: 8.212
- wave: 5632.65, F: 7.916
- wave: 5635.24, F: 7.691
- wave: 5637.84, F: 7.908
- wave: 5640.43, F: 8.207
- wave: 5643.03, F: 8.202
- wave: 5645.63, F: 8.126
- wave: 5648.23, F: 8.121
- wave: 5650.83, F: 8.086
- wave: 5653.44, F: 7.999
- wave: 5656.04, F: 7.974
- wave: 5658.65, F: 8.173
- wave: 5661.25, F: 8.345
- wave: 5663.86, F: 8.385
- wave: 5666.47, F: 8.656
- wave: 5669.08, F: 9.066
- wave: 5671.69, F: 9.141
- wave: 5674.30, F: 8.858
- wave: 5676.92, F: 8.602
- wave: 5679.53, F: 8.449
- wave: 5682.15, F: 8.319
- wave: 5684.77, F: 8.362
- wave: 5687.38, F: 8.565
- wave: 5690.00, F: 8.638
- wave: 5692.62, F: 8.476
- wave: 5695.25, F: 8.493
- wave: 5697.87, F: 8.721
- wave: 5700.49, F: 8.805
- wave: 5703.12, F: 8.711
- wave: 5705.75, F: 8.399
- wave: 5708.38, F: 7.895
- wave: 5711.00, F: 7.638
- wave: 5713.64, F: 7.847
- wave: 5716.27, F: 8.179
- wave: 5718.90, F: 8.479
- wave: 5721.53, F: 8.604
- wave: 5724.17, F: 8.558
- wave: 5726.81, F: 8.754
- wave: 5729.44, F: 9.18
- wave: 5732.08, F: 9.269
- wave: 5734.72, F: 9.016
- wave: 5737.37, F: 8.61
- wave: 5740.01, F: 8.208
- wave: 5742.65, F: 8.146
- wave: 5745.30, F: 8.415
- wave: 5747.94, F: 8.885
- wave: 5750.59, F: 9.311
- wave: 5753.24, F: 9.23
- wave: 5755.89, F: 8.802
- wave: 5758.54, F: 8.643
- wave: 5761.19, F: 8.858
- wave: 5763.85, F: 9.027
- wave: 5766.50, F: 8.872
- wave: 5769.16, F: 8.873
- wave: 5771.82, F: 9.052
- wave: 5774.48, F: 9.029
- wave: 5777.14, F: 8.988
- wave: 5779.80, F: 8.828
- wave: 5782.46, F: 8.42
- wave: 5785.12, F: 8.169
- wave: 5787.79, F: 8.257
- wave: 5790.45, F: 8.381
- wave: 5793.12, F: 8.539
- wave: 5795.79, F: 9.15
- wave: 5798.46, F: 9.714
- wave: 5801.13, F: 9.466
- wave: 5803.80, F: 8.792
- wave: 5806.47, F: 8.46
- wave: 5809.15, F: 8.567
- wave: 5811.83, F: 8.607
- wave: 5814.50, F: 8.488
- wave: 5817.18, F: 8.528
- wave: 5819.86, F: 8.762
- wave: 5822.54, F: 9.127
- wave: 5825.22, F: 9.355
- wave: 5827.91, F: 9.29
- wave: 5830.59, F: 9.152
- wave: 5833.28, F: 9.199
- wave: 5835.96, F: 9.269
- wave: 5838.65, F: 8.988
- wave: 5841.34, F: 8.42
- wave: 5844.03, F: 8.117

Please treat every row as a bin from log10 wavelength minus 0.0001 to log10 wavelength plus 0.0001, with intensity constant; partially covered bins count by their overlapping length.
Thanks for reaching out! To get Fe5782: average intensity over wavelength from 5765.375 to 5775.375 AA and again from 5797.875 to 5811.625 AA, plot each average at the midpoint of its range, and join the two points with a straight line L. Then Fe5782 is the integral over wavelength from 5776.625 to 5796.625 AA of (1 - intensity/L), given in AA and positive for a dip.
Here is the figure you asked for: 0.8 AA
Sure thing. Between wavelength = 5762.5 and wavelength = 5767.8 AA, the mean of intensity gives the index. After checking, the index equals 8.95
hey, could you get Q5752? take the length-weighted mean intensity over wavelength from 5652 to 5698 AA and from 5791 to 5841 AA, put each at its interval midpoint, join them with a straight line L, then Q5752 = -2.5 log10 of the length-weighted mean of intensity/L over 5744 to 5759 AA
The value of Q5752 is -0.02 mag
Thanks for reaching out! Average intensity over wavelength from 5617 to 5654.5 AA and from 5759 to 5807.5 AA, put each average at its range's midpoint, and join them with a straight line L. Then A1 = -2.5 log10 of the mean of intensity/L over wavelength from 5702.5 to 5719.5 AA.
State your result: 0.05 mag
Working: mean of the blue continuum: 8.16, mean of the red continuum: 8.83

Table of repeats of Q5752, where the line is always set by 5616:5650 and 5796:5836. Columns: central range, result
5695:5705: -0.03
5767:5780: -0.02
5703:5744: 0.02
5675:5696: -0.01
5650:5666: 0.01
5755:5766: -0.01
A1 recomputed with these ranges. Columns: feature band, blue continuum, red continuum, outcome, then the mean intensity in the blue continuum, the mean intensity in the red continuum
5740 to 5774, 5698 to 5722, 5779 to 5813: -0.037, 8.3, 8.72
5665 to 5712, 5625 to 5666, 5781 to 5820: -0.035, 8.12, 8.69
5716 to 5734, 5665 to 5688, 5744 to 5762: 0.005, 8.67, 8.88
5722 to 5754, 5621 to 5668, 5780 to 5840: -0.029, 8.17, 8.85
